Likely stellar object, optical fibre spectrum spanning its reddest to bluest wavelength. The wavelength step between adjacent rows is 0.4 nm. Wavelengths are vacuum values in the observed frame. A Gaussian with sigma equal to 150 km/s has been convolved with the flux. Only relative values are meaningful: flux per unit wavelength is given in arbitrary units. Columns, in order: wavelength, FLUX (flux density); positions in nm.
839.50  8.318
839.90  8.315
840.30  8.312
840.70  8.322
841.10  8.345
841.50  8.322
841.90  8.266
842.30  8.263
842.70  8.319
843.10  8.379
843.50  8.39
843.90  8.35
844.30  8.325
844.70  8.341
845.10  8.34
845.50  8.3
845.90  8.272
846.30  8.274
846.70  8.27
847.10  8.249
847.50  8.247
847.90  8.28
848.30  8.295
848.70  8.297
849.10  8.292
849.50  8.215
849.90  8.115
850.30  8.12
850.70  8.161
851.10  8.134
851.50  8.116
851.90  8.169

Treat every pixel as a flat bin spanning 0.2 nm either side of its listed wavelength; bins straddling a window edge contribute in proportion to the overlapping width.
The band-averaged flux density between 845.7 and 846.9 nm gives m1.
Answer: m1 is 8.27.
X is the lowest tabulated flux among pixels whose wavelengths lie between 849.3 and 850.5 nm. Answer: 8.115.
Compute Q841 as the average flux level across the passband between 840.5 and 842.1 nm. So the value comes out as 8.31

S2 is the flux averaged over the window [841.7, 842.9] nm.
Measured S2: 8.28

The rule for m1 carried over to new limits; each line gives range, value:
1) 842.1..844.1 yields 8.34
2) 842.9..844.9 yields 8.36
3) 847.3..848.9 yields 8.28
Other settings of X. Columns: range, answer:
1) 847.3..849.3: 8.247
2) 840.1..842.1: 8.266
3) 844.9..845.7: 8.3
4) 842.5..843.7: 8.319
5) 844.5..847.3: 8.249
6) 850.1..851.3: 8.12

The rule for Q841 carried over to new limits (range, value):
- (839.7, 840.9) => 8.32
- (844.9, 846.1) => 8.3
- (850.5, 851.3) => 8.15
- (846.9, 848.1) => 8.26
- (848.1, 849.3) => 8.29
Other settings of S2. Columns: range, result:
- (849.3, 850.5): 8.15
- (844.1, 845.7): 8.33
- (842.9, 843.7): 8.38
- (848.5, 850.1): 8.23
